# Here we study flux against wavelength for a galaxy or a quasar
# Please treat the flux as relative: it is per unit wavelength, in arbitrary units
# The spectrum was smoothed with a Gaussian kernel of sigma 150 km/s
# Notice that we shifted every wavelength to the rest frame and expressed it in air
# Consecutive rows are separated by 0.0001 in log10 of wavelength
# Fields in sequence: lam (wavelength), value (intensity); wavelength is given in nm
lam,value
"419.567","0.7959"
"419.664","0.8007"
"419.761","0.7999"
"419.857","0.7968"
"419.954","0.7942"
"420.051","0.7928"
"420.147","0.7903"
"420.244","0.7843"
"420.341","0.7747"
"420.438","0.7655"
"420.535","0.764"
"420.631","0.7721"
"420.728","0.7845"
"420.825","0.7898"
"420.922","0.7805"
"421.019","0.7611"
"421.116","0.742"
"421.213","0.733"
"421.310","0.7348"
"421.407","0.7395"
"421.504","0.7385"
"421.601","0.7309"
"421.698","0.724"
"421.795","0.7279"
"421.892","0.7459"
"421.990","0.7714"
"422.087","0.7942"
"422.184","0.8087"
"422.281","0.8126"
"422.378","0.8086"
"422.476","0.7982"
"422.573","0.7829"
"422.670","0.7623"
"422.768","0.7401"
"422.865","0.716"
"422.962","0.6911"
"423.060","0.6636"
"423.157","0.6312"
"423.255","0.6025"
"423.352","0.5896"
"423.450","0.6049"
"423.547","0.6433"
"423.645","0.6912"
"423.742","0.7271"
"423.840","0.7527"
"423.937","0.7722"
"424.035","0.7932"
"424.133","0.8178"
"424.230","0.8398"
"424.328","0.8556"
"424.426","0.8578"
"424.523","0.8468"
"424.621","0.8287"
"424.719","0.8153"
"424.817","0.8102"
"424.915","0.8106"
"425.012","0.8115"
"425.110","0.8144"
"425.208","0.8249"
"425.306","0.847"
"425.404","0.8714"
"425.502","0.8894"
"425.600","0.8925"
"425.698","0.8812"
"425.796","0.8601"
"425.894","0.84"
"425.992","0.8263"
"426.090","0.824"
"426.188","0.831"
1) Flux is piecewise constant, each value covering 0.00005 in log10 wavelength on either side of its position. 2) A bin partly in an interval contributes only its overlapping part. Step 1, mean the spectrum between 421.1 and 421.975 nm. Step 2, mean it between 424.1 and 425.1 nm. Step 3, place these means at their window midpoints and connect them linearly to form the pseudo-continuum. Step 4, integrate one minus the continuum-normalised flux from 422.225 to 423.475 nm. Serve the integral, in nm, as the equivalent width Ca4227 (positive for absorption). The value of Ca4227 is 0.10 nm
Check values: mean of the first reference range 0.736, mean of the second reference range 0.83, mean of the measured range 0.71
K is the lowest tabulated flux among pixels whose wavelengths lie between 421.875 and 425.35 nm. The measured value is 0.5896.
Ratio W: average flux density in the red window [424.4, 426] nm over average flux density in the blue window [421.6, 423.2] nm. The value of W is 1.13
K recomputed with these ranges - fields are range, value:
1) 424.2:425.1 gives 0.8102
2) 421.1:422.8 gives 0.724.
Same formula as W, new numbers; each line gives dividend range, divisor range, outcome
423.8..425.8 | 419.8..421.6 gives 1.08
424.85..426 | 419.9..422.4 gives 1.10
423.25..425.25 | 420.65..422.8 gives 1.01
